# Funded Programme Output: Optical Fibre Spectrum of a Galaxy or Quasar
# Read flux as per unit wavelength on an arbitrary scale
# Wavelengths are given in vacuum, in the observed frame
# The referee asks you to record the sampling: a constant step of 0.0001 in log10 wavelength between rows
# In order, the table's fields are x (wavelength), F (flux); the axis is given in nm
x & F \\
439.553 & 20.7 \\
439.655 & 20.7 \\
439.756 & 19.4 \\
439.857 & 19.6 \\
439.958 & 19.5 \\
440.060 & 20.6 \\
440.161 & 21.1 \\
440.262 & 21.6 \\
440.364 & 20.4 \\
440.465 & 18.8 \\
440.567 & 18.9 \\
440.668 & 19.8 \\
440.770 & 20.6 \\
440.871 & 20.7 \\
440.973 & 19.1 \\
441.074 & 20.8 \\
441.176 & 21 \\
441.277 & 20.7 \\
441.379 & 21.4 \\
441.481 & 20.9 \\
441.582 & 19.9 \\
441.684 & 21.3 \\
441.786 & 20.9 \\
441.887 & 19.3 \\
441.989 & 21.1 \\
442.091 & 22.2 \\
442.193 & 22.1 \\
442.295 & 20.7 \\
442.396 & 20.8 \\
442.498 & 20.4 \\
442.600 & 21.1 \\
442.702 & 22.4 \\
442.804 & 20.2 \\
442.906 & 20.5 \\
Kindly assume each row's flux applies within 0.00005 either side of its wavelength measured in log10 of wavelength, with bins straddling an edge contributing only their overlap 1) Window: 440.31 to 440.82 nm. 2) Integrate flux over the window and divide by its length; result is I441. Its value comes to 19.7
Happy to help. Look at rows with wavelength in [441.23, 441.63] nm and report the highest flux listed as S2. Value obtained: 21.4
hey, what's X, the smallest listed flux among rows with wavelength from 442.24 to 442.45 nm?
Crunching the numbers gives 20.7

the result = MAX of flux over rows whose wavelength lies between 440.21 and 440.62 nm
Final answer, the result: 21.6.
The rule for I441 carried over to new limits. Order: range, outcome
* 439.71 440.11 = 19.8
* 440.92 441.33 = 20.4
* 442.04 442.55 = 21.2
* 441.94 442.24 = 21.8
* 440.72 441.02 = 20.1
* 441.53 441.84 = 20.7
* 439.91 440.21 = 20.4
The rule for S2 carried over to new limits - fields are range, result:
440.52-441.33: 21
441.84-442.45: 22.2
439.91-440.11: 20.6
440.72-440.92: 20.7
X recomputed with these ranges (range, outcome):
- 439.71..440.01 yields 19.4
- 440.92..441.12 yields 19.1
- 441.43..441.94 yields 19.3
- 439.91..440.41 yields 19.5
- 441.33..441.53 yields 20.9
